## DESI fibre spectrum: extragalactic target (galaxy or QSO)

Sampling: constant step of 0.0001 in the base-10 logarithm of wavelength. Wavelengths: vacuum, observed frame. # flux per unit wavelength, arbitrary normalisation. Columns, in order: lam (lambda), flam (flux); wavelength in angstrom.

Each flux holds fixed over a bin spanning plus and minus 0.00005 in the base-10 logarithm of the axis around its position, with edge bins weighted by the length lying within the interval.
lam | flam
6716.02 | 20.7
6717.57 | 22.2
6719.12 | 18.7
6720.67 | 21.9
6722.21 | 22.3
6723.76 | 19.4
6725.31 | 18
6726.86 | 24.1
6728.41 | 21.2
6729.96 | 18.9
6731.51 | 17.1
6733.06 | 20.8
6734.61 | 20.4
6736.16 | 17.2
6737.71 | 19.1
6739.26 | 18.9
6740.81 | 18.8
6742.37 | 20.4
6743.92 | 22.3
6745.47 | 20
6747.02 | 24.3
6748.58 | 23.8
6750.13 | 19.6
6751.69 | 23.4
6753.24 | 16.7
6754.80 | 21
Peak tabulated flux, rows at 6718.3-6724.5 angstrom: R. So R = 22.3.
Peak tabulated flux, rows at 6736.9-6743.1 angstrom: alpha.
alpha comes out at 20.4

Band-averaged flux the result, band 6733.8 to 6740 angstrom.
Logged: 18.9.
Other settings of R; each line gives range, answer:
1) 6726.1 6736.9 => 24.1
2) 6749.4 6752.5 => 23.4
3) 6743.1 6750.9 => 24.3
